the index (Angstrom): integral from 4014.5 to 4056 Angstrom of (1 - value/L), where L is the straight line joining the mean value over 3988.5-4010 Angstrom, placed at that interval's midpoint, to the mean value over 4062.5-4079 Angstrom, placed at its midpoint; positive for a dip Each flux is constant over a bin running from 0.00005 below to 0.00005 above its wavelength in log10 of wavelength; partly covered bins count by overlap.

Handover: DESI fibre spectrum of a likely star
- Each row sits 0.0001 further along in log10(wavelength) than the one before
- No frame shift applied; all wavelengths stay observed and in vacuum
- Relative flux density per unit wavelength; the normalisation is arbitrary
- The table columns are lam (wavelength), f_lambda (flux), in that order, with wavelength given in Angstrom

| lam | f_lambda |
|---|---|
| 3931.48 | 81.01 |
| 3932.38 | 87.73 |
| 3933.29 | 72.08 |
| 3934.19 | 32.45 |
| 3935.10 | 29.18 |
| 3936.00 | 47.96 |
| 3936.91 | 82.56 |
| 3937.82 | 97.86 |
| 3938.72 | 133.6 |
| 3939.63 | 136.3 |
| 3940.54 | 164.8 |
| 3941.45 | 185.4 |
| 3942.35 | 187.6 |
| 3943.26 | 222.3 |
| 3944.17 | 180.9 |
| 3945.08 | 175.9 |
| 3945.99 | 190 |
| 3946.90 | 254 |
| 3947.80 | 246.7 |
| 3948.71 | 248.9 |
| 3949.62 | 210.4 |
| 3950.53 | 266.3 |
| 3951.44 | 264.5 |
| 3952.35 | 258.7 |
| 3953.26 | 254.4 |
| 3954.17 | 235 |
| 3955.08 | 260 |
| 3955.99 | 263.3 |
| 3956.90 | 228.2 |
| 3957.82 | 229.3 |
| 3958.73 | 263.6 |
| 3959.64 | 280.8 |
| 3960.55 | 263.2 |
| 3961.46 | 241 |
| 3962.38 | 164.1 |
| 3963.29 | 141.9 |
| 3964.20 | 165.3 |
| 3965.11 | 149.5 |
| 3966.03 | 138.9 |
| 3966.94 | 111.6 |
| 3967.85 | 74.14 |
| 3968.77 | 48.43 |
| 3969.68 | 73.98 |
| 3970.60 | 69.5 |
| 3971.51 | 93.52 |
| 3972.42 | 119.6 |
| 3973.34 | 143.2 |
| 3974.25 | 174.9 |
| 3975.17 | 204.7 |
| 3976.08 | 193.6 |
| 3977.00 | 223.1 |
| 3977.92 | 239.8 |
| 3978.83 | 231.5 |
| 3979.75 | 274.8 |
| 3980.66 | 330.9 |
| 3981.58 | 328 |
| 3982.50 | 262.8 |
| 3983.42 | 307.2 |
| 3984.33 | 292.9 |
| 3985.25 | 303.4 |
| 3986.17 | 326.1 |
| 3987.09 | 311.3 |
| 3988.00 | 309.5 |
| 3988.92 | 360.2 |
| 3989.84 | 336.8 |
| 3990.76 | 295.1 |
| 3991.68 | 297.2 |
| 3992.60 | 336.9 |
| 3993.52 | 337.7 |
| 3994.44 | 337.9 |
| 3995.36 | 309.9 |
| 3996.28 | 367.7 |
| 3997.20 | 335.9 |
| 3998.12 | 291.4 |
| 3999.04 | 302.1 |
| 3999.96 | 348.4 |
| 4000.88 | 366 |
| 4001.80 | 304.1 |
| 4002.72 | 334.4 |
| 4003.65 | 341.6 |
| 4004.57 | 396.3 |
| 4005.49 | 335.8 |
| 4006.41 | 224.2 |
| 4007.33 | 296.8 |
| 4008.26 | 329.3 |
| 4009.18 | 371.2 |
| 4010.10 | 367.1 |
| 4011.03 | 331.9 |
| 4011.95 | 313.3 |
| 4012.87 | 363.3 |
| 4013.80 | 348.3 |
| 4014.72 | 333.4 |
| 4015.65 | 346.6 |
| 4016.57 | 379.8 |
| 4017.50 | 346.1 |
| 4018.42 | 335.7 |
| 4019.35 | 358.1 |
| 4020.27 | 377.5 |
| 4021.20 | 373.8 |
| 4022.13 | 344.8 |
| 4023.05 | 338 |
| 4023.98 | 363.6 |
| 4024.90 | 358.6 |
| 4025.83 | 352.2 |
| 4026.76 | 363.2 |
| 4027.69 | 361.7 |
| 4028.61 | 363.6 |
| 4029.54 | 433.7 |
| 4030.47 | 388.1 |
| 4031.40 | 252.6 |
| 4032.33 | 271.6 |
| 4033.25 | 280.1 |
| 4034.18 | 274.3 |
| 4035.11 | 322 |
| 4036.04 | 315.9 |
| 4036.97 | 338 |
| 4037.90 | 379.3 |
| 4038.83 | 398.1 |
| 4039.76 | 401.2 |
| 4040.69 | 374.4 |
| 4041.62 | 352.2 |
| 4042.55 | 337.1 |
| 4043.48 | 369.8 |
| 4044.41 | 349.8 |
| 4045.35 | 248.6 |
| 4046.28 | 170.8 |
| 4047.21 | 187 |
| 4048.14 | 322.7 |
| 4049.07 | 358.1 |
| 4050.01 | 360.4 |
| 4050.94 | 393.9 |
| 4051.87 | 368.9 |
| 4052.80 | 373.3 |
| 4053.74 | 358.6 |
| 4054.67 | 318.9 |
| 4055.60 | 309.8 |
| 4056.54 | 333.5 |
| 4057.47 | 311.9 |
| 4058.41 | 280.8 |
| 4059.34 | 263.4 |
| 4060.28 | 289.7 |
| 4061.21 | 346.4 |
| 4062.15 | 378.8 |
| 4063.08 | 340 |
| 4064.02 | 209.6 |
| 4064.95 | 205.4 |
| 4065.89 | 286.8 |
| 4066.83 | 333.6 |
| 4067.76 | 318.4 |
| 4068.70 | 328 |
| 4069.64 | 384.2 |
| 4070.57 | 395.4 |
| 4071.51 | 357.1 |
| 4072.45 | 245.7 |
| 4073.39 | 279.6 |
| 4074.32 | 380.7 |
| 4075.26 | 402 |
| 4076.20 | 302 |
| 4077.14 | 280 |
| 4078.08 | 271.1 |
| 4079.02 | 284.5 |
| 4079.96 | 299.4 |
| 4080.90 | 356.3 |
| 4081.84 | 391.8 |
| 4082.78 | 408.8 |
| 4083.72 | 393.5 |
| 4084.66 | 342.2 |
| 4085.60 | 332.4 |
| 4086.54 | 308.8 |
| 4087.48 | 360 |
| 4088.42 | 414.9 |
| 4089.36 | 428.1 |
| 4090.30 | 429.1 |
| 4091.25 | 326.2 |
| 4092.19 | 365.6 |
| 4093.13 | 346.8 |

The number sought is -2.5 Angstrom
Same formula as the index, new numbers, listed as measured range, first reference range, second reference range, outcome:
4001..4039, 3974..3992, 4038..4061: -4.3 Angstrom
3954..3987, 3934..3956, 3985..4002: 6.5 Angstrom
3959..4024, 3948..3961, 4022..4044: 4.9 Angstrom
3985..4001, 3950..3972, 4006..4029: -2.8 Angstrom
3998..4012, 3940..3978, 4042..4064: -4.2 Angstrom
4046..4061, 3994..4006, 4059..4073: 0.1 Angstrom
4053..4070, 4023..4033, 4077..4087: 1.4 Angstrom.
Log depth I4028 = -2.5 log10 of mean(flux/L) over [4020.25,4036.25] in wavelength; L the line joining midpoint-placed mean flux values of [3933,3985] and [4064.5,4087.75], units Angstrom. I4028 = -0.24 mag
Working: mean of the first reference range 190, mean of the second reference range 330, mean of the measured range 340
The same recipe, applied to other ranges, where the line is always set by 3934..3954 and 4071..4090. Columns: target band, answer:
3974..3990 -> -0.231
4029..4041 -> -0.180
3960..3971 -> 0.416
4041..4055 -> -0.074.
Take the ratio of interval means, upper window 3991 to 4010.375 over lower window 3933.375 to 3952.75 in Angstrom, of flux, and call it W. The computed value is 1.94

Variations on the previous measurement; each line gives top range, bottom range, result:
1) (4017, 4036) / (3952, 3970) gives 1.78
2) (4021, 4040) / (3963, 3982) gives 2.05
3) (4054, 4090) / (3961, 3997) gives 1.42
